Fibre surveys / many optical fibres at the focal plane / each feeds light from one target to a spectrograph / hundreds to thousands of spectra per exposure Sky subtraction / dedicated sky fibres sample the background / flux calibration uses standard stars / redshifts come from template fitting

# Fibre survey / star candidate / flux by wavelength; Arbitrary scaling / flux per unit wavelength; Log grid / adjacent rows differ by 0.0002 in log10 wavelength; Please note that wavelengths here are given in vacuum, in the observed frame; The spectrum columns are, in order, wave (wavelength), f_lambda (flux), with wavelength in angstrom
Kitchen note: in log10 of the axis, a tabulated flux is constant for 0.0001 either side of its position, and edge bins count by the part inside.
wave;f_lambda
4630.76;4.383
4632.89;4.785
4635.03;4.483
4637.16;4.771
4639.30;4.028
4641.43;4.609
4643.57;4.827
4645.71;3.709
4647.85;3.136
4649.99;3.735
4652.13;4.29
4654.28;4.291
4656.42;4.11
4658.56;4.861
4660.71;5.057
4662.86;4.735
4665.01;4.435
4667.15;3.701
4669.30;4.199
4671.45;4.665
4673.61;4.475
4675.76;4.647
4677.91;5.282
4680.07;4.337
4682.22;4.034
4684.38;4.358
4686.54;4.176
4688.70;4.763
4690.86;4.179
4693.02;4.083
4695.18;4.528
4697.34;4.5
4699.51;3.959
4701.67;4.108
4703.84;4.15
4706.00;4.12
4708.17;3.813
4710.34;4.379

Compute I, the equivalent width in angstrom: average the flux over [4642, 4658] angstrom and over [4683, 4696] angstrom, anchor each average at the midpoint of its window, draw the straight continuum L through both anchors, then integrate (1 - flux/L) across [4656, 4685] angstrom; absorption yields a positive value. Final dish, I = -2.1 angstrom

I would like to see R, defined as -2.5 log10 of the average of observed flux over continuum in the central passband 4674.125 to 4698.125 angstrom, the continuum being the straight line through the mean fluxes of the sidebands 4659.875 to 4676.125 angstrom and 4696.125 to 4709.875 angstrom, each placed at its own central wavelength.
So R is -0.038 mag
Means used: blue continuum 4.47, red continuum 4.12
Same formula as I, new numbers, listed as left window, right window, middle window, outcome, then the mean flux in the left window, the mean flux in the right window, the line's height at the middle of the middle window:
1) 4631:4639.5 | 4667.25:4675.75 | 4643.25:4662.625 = 1.1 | 4.55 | 4.38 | 4.47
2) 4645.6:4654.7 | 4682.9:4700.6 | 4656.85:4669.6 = -1.7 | 3.81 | 4.31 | 3.97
